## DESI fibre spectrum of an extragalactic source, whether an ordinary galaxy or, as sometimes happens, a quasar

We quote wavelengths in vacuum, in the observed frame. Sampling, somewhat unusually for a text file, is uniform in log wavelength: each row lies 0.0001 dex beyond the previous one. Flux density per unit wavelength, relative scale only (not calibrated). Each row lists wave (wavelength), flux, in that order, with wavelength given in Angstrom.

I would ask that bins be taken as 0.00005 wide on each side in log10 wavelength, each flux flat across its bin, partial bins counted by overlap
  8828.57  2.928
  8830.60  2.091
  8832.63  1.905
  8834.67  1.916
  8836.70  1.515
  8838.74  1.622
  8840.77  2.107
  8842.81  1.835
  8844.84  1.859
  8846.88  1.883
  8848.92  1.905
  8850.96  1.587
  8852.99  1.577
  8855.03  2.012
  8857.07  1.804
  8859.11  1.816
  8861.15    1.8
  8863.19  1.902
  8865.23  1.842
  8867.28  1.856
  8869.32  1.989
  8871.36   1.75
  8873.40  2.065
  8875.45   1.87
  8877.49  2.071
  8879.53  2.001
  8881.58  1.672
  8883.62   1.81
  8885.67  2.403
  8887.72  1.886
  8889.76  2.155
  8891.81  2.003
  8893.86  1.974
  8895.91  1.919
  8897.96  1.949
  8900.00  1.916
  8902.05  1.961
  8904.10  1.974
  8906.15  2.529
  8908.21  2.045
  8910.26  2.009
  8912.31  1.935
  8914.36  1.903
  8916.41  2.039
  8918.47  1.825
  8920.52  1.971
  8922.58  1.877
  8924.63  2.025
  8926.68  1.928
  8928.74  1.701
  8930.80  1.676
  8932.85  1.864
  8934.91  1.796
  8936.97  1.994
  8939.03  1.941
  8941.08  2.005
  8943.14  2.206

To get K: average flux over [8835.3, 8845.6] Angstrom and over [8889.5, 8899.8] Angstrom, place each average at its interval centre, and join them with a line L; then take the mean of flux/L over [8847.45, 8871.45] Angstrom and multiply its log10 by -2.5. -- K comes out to 0.02 mag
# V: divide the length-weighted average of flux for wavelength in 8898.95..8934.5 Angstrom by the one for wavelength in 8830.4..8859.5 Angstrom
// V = 1.07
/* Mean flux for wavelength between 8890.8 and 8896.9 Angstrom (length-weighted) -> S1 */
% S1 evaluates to 1.96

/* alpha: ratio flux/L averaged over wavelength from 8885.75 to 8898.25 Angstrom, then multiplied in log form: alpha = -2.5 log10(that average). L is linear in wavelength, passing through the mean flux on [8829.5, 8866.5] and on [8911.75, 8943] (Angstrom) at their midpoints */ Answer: -0.08 mag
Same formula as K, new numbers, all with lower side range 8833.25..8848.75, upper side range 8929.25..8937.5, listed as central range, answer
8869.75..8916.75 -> -0.099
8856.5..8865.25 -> -0.006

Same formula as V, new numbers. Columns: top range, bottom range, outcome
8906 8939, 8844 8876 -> 1.05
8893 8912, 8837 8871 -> 1.11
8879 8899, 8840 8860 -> 1.08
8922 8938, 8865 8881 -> 0.96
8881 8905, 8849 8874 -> 1.08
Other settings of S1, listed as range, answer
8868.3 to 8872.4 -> 1.87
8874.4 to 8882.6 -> 1.9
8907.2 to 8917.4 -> 1.99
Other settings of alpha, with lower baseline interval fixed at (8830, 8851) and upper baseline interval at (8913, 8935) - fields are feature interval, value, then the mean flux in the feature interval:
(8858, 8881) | -0.026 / 1.9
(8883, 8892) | -0.112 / 2.07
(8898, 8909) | -0.112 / 2.07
